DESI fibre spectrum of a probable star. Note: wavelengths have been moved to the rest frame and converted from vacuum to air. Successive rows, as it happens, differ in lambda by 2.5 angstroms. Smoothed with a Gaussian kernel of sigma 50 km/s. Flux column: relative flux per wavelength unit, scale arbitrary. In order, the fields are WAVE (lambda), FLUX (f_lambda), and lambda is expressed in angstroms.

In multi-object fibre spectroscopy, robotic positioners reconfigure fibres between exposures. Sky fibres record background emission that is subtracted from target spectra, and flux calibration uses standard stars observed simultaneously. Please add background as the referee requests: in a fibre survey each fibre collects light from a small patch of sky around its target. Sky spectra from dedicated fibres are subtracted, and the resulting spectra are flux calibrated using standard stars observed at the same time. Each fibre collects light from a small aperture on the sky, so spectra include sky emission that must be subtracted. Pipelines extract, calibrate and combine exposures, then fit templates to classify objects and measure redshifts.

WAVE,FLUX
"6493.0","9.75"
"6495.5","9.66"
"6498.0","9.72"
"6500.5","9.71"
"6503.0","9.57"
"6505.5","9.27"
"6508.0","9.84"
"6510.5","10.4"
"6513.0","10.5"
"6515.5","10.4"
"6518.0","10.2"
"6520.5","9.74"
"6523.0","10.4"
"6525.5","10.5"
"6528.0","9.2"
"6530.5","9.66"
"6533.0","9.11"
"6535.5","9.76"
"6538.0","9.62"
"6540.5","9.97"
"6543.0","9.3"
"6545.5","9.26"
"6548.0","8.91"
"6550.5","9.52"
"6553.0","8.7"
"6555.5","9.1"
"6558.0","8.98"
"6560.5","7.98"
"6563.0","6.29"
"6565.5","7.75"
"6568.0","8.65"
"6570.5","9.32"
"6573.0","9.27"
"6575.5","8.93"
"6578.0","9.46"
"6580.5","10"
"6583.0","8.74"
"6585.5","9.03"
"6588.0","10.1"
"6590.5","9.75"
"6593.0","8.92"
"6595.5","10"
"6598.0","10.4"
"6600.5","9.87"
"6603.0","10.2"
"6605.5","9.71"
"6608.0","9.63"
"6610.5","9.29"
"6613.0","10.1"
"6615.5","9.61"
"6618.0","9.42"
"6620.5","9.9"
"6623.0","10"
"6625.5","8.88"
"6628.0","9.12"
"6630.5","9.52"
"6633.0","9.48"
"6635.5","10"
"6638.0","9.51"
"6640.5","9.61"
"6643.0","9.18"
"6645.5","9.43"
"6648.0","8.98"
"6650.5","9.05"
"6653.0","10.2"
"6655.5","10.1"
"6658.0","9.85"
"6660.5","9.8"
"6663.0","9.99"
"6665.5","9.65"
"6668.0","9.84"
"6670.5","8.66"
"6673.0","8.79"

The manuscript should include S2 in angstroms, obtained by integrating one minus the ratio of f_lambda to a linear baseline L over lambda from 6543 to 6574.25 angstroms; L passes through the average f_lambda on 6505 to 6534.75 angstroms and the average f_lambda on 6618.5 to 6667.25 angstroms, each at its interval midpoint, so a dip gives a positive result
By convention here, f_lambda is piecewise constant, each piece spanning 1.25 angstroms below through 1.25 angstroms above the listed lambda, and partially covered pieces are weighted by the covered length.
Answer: 3.7 angstroms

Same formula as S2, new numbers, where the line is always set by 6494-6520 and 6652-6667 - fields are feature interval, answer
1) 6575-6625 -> 1.4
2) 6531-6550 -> 0.9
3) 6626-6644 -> 0.8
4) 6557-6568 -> 2.3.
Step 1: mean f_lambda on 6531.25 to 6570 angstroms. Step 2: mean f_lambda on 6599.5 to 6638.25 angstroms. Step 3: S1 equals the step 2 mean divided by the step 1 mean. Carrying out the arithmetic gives 1.1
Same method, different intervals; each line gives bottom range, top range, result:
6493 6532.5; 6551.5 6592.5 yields 0.90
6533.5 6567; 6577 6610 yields 1.09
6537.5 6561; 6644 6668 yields 1.06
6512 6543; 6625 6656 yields 0.96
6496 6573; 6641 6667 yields 1.03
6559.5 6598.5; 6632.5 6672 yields 1.06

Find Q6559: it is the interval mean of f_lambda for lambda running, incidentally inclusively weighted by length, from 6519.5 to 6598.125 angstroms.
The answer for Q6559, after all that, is 9.24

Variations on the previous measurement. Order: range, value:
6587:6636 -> 9.69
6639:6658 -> 9.53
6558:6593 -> 8.87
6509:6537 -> 9.98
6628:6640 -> 9.57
